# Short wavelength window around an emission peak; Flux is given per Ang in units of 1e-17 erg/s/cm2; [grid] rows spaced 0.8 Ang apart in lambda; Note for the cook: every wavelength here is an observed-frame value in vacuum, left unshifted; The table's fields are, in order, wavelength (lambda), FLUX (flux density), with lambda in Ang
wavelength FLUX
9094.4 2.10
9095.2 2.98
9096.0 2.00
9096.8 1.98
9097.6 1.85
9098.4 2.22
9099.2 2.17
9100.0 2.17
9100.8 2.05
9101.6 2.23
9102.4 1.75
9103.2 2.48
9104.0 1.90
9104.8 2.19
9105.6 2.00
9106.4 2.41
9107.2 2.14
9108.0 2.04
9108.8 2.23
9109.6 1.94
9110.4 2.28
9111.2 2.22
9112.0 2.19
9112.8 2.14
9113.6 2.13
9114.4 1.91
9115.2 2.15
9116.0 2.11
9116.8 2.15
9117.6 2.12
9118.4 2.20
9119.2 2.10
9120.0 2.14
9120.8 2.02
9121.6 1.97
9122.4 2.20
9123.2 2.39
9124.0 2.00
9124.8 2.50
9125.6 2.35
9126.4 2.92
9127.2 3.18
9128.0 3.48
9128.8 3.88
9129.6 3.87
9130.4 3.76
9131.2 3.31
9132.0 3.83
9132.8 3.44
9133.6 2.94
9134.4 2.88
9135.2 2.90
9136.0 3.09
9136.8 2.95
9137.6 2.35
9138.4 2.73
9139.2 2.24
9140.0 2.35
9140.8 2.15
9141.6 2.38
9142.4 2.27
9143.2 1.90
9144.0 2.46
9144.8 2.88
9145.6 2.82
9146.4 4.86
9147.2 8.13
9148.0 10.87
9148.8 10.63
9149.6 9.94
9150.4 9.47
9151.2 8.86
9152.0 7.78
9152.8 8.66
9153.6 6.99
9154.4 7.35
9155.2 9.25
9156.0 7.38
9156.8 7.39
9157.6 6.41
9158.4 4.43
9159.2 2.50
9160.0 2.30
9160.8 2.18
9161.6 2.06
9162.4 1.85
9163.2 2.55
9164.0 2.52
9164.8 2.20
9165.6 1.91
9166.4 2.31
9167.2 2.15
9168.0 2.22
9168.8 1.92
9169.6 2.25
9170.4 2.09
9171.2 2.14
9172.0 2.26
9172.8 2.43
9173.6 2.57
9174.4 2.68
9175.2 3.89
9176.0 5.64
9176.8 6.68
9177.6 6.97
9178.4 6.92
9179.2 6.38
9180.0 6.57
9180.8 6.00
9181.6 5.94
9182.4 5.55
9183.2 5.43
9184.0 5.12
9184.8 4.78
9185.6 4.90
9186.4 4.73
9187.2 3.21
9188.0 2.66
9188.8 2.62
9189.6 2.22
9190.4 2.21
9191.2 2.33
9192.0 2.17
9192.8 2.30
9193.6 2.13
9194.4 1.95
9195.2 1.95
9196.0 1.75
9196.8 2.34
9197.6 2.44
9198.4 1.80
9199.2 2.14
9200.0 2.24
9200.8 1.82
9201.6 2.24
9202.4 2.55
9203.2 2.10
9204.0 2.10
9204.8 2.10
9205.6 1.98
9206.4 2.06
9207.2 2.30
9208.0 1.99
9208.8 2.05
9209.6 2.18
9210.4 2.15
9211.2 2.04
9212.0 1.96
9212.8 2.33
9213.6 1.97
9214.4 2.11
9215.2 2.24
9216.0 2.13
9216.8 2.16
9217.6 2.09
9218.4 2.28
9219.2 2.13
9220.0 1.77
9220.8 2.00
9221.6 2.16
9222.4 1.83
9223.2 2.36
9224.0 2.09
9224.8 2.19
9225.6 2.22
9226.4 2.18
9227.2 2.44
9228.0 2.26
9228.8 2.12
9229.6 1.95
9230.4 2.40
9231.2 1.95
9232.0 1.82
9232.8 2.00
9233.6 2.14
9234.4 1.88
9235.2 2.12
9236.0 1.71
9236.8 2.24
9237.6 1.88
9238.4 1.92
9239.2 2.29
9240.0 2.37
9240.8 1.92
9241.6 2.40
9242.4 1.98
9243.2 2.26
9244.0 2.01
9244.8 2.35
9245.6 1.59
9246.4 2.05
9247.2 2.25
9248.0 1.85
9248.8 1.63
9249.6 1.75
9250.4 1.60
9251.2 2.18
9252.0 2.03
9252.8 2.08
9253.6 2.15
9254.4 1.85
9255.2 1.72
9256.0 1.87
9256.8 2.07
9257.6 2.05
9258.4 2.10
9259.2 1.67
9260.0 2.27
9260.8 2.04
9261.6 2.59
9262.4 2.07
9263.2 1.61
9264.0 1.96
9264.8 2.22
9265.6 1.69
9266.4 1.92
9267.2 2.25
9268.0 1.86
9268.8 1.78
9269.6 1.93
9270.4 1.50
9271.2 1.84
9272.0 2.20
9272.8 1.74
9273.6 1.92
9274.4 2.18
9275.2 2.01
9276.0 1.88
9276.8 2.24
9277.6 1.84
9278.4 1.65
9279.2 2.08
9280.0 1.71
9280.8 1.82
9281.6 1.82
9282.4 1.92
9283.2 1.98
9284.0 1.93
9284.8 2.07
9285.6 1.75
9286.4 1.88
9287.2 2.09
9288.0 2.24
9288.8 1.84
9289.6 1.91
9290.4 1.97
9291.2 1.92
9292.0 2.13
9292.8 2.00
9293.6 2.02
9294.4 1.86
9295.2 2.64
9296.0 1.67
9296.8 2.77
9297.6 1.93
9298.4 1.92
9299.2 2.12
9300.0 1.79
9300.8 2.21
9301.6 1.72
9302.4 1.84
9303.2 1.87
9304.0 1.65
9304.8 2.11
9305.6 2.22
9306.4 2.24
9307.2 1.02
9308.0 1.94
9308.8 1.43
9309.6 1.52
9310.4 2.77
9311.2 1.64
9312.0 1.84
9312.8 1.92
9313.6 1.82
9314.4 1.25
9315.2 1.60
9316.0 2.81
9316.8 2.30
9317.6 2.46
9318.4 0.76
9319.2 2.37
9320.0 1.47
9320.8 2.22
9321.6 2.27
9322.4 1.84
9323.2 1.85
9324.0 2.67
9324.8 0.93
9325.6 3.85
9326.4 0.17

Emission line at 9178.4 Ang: [N II]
